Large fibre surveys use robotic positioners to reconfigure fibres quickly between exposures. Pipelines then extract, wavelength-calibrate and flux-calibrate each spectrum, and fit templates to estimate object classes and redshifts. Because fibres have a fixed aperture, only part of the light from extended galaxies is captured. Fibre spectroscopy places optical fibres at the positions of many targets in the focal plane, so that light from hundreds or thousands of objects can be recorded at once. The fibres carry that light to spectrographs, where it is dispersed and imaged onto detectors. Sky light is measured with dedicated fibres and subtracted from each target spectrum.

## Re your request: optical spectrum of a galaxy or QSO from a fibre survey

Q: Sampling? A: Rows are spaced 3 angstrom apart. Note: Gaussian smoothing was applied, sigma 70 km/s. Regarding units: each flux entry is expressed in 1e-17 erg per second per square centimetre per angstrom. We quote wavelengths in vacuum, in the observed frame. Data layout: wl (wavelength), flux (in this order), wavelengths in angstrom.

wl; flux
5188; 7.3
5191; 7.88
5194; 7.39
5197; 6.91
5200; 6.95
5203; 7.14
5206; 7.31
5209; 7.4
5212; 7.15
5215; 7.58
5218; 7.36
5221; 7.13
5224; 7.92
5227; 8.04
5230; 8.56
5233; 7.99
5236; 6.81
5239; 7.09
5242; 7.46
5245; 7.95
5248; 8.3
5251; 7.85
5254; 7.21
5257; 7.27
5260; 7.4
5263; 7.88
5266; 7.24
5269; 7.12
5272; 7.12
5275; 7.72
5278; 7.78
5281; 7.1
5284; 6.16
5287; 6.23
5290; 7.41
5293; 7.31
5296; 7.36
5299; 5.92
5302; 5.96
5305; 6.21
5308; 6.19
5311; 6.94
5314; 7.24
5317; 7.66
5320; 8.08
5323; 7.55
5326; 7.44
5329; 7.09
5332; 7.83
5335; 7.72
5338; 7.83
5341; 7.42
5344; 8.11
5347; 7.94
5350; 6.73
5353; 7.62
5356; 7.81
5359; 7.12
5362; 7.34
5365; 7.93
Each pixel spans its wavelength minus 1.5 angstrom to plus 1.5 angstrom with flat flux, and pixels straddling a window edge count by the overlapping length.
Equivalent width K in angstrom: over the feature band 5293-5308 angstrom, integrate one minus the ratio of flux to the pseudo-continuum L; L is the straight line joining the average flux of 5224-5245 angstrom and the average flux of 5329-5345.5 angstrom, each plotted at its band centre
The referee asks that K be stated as 2.47 angstrom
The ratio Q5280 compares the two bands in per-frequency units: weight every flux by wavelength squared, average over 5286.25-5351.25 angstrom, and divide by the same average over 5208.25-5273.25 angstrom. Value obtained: 1.0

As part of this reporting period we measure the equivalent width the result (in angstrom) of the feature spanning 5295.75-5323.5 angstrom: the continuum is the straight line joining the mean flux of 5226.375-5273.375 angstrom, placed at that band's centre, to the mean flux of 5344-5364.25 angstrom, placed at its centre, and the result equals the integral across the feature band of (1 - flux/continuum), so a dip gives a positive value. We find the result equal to 2.4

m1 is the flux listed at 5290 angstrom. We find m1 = 7.41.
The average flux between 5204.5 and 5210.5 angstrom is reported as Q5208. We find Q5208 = 7.36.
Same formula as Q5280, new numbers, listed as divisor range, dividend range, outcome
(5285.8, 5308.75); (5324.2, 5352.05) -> 1.17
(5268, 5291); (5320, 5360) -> 1.10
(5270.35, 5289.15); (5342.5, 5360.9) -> 1.10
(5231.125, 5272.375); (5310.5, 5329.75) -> 1.02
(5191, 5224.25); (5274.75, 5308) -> 0.96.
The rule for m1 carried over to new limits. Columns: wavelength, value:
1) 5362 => 7.34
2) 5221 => 7.13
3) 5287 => 6.23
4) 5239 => 7.09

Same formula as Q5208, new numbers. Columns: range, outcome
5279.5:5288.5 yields 6.5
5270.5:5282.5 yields 7.43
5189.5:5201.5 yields 7.28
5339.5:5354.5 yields 7.56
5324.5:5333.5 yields 7.45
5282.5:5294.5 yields 6.78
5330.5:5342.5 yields 7.7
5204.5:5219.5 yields 7.36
